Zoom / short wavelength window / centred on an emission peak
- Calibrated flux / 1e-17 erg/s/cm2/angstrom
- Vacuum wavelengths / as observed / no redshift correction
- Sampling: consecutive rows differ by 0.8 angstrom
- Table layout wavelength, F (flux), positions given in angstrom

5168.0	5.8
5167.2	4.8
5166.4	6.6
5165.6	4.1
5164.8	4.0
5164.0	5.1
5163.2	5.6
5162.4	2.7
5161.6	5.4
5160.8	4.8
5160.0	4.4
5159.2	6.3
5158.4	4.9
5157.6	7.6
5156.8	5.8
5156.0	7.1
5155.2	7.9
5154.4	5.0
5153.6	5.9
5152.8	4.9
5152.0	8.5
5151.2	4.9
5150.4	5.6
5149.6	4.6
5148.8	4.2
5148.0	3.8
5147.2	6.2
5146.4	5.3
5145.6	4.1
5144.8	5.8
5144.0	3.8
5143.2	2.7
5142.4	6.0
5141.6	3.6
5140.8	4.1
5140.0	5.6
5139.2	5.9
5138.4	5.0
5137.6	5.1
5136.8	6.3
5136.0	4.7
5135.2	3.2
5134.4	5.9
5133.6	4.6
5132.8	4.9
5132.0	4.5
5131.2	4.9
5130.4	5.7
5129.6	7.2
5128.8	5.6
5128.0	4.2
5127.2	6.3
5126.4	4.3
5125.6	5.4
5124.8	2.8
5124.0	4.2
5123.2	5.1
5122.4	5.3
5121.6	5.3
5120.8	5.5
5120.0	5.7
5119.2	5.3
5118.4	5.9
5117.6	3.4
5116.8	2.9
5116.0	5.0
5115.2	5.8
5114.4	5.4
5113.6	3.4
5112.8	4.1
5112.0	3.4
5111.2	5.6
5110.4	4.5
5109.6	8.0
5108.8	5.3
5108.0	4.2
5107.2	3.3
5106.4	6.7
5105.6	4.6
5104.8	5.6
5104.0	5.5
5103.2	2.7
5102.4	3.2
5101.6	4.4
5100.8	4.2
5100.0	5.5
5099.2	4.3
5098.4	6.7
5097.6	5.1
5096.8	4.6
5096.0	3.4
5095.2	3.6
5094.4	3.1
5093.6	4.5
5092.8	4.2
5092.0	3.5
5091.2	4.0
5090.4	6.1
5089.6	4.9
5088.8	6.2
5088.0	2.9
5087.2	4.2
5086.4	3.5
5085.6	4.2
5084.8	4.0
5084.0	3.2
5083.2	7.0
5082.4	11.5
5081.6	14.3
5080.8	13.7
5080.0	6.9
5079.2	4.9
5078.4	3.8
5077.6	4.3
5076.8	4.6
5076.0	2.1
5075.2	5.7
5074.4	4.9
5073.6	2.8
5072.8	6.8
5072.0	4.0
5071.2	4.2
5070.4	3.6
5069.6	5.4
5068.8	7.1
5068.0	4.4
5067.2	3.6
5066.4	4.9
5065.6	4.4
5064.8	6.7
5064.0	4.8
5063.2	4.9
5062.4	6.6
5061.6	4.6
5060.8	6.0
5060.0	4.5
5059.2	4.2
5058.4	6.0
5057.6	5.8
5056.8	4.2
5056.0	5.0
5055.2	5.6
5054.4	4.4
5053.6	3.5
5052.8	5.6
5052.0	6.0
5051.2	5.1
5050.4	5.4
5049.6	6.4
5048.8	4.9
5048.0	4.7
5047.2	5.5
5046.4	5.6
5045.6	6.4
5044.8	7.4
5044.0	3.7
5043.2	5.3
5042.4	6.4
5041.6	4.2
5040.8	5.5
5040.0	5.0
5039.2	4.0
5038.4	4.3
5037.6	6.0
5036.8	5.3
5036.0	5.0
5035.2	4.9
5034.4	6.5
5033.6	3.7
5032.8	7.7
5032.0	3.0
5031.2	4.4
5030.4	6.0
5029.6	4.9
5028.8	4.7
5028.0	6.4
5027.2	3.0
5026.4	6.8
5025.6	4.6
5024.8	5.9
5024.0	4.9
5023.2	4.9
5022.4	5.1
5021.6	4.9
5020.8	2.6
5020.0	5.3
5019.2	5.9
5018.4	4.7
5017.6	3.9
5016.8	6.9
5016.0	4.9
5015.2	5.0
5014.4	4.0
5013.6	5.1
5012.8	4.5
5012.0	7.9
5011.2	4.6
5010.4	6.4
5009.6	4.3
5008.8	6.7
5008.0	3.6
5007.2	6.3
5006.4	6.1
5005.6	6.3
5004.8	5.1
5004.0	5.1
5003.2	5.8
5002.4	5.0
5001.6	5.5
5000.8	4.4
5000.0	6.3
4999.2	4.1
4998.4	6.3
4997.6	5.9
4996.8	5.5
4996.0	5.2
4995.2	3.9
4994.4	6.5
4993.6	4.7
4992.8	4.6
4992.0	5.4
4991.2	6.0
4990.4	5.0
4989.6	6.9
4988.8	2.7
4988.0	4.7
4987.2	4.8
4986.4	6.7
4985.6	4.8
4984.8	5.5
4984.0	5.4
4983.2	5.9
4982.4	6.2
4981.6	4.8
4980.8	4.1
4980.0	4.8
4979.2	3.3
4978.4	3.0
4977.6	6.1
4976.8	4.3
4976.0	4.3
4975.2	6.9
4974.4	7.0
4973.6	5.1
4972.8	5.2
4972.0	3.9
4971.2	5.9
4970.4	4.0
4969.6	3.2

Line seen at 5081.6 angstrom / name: H-beta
